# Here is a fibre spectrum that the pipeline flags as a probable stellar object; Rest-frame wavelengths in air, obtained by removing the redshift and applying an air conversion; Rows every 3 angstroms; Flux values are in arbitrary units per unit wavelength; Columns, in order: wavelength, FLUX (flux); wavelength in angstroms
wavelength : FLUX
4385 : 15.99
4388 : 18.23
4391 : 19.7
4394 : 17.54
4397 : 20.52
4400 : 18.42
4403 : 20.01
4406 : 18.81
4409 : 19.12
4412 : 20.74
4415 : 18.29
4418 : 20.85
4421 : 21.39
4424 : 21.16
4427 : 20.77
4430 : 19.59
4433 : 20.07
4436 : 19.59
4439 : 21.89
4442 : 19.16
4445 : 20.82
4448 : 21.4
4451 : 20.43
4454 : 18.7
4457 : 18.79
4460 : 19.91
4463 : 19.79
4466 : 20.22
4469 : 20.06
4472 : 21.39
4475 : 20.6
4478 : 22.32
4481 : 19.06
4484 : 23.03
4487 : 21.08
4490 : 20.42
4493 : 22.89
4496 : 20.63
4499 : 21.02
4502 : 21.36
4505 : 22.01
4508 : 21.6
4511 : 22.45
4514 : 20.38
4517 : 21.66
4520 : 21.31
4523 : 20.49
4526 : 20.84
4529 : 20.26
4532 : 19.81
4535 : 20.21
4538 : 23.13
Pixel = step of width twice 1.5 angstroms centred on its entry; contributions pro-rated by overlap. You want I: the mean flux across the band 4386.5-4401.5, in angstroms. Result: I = 18.9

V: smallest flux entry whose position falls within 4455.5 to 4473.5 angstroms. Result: 18.79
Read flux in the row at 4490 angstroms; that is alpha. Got 20.42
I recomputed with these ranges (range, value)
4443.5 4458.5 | 20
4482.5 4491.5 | 21.5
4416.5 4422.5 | 21.1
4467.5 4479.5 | 21.1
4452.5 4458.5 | 18.7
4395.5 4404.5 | 19.7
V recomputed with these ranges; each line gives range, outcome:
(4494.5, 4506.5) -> 20.63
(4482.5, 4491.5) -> 20.42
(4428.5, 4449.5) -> 19.16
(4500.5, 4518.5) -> 20.38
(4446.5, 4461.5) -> 18.7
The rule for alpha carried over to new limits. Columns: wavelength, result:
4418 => 20.85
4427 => 20.77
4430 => 19.59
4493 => 22.89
